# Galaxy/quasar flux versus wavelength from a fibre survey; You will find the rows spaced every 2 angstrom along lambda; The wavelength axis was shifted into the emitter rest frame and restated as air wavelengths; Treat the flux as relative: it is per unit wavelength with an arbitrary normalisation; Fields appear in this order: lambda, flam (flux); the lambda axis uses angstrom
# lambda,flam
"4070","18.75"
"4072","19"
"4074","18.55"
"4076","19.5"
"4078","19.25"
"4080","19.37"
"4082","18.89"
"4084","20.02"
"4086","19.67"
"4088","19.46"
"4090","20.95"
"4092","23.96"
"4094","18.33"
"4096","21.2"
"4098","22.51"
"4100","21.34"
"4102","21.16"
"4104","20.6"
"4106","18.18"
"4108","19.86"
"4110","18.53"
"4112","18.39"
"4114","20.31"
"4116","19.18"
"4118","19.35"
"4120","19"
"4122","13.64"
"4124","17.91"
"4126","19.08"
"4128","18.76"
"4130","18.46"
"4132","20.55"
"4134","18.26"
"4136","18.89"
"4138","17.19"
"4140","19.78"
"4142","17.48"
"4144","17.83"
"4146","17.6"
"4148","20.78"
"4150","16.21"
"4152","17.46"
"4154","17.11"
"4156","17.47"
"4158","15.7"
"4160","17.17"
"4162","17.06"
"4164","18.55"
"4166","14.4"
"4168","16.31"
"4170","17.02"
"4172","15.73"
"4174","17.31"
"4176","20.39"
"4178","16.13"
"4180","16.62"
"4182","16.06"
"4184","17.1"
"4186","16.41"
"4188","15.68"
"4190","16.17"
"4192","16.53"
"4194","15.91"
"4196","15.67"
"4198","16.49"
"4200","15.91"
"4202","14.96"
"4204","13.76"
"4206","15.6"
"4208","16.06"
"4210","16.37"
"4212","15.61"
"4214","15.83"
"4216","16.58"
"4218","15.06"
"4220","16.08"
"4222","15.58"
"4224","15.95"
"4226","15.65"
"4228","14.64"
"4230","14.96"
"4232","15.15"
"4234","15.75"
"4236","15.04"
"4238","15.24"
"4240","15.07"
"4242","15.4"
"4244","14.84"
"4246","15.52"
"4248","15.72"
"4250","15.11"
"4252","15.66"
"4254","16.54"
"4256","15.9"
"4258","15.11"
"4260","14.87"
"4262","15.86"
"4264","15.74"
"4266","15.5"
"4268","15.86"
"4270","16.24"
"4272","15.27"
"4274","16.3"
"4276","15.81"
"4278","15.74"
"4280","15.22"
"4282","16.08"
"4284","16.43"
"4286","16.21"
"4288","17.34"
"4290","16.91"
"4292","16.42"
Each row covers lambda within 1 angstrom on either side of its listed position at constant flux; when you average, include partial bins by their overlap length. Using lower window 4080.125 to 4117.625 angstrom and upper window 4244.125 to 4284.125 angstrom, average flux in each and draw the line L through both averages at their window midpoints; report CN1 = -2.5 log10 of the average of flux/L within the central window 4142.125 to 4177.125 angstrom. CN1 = 0.07 mag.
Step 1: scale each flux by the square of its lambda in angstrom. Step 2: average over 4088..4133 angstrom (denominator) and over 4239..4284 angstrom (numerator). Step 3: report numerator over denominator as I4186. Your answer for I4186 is 0.86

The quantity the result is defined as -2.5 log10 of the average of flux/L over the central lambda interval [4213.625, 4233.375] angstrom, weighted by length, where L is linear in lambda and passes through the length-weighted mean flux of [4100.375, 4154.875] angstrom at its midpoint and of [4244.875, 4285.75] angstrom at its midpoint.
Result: 0.07 mag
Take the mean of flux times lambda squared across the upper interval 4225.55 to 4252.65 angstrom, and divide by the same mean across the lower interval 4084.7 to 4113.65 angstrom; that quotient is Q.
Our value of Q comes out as 0.80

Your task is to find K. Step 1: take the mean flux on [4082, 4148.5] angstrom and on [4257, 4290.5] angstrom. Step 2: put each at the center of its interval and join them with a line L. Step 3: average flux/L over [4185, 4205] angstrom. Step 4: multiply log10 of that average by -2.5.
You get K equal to 0.12 mag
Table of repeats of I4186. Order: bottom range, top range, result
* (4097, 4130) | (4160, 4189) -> 0.90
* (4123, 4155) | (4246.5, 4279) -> 0.91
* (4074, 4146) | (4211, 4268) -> 0.85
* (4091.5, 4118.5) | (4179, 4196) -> 0.84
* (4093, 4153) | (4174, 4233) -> 0.88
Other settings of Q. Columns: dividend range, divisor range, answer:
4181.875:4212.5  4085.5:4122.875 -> 0.84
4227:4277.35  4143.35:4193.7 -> 0.95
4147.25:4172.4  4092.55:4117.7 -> 0.87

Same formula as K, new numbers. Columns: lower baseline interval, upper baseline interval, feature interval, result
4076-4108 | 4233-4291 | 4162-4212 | 0.09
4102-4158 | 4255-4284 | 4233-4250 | 0.06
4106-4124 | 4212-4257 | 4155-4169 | 0.04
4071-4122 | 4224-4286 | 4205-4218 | 0.05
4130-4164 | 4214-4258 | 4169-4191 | 0.02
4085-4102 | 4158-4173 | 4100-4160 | 0.01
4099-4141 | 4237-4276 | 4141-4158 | 0.04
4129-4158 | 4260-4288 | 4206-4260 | 0.07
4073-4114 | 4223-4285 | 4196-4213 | 0.09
